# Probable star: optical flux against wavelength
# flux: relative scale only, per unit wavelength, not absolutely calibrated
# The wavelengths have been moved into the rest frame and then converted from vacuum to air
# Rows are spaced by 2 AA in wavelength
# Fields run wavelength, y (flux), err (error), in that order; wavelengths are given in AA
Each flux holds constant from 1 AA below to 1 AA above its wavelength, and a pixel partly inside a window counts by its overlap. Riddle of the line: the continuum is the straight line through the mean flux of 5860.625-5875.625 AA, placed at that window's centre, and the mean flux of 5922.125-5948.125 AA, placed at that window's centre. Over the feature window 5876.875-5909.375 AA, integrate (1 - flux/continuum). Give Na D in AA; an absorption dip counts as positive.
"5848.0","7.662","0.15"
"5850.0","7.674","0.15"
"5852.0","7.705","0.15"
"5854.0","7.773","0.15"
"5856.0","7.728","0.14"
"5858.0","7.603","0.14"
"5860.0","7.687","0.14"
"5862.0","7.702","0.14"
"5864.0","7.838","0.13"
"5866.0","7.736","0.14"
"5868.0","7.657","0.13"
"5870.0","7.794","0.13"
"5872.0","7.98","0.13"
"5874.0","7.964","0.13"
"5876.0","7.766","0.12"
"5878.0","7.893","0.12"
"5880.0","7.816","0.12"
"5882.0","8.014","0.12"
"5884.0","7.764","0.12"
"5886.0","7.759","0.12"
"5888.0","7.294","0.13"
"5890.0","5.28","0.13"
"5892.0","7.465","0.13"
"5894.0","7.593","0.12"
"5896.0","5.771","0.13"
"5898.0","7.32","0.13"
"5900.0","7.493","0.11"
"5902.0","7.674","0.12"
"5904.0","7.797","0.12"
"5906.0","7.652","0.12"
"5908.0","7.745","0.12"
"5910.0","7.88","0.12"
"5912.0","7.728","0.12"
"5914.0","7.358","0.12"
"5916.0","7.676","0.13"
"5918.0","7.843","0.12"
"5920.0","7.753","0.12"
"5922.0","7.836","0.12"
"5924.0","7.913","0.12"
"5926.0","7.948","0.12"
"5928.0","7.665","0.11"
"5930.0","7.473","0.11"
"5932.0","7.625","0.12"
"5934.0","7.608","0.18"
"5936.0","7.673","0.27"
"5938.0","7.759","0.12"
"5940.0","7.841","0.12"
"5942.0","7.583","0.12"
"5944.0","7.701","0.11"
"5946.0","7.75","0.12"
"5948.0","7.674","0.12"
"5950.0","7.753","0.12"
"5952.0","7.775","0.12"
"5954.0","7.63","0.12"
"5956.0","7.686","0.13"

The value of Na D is 1.5 AA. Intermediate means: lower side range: 7.81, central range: 7.4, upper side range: 7.71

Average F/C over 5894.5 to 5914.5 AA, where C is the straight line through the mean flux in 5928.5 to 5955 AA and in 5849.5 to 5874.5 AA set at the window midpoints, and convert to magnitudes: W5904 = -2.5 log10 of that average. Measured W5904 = 0.04 mag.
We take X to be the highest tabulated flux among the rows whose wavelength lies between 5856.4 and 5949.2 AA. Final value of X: 8.014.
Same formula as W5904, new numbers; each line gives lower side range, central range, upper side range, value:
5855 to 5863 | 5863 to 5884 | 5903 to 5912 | -0.02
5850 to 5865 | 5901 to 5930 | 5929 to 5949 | -0.01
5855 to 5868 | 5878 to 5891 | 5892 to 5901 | -0.01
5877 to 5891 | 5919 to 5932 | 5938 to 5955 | -0.02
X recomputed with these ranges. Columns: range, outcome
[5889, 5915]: 7.88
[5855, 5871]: 7.838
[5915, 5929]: 7.948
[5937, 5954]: 7.841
